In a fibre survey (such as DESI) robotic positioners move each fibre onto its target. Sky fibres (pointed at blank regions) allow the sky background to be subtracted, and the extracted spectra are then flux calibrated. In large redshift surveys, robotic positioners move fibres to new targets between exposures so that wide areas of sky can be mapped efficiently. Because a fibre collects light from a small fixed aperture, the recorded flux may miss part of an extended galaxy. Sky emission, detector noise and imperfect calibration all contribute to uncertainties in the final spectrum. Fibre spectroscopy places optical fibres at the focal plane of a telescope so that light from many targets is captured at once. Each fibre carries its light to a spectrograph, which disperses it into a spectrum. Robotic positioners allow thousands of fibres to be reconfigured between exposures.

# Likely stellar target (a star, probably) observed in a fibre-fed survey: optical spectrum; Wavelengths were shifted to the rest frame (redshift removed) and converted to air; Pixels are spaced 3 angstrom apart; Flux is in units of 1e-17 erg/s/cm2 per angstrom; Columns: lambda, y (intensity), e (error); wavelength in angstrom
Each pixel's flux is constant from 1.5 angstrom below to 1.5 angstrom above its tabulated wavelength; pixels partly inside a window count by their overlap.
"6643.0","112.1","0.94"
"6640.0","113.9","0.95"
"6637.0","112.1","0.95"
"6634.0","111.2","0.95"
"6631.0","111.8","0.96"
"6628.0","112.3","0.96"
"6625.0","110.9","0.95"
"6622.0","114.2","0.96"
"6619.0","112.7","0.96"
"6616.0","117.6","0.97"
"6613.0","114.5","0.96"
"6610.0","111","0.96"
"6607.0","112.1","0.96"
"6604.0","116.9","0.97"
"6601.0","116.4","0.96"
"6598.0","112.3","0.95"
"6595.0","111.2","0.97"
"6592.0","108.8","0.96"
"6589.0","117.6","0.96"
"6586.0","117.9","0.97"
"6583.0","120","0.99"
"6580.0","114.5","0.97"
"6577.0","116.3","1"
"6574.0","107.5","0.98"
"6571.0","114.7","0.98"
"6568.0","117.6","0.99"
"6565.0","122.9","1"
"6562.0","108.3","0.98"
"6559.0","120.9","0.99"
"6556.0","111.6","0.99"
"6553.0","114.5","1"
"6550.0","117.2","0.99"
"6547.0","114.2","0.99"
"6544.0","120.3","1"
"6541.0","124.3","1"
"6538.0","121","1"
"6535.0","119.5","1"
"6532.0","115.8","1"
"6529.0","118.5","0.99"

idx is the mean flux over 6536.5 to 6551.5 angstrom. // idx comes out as 119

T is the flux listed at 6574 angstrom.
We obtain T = 107.5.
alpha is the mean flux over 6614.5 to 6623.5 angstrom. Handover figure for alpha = 115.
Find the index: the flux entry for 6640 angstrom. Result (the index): 113.9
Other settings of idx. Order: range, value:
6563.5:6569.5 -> 120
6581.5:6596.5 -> 115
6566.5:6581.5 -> 114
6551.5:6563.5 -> 114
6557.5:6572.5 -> 117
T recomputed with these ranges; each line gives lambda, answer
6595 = 111.2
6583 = 120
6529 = 118.5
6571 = 114.7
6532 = 115.8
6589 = 117.6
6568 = 117.6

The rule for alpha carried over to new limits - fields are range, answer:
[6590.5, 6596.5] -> 110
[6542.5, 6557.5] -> 116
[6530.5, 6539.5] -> 119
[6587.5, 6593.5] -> 113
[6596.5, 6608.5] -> 114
